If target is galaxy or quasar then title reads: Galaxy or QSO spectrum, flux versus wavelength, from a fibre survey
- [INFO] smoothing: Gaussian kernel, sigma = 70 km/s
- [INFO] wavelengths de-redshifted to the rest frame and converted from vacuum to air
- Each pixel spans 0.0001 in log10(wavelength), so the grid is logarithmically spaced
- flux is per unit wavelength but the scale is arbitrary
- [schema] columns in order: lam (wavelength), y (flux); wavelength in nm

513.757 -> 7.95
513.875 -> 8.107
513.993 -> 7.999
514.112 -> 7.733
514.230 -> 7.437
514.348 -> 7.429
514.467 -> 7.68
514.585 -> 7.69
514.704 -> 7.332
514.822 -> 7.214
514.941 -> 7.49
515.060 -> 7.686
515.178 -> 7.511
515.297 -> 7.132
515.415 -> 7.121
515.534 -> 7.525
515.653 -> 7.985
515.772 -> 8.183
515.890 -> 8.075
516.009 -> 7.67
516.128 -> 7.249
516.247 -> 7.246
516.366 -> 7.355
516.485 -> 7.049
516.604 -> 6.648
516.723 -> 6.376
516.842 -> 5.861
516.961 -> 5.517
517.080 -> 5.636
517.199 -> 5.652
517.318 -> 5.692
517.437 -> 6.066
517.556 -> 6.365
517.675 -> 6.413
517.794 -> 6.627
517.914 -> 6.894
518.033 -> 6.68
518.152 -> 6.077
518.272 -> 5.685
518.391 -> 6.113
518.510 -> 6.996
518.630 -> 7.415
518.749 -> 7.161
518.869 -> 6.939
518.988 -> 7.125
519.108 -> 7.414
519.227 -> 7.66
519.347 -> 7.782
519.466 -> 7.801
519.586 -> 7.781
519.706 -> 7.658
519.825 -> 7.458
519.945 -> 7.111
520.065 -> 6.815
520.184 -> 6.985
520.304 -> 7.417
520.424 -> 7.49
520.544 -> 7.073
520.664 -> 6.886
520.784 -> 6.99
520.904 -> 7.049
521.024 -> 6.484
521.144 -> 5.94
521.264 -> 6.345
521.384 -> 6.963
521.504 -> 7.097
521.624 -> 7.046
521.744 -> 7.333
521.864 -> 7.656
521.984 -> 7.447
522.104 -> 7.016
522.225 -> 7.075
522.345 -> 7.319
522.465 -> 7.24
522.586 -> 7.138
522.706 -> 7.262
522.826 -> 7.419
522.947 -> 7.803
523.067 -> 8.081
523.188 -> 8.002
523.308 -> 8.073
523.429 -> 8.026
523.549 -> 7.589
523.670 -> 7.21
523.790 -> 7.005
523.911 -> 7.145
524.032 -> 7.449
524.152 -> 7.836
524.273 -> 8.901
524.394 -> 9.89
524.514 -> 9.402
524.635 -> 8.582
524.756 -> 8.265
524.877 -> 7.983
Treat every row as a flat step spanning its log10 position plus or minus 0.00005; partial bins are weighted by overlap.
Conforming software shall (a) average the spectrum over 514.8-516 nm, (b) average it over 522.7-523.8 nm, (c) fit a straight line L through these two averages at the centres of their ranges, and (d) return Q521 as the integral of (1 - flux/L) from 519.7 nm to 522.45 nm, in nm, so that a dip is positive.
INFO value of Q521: 0.218 nm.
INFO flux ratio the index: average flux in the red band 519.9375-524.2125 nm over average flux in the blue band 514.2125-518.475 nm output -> 1.1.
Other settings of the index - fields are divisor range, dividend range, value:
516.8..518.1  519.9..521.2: 1.13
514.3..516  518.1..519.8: 0.94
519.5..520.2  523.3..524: 1.02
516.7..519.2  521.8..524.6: 1.20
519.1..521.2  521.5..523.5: 1.04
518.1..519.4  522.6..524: 1.09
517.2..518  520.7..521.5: 1.06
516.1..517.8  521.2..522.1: 1.12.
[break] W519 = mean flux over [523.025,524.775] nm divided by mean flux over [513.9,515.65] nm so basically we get 1.08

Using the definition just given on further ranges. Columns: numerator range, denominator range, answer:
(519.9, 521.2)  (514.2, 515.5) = 0.93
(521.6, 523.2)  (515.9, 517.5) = 1.14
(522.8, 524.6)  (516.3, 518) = 1.27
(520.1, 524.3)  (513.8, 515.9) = 0.96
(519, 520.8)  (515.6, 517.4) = 1.08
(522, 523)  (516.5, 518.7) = 1.16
